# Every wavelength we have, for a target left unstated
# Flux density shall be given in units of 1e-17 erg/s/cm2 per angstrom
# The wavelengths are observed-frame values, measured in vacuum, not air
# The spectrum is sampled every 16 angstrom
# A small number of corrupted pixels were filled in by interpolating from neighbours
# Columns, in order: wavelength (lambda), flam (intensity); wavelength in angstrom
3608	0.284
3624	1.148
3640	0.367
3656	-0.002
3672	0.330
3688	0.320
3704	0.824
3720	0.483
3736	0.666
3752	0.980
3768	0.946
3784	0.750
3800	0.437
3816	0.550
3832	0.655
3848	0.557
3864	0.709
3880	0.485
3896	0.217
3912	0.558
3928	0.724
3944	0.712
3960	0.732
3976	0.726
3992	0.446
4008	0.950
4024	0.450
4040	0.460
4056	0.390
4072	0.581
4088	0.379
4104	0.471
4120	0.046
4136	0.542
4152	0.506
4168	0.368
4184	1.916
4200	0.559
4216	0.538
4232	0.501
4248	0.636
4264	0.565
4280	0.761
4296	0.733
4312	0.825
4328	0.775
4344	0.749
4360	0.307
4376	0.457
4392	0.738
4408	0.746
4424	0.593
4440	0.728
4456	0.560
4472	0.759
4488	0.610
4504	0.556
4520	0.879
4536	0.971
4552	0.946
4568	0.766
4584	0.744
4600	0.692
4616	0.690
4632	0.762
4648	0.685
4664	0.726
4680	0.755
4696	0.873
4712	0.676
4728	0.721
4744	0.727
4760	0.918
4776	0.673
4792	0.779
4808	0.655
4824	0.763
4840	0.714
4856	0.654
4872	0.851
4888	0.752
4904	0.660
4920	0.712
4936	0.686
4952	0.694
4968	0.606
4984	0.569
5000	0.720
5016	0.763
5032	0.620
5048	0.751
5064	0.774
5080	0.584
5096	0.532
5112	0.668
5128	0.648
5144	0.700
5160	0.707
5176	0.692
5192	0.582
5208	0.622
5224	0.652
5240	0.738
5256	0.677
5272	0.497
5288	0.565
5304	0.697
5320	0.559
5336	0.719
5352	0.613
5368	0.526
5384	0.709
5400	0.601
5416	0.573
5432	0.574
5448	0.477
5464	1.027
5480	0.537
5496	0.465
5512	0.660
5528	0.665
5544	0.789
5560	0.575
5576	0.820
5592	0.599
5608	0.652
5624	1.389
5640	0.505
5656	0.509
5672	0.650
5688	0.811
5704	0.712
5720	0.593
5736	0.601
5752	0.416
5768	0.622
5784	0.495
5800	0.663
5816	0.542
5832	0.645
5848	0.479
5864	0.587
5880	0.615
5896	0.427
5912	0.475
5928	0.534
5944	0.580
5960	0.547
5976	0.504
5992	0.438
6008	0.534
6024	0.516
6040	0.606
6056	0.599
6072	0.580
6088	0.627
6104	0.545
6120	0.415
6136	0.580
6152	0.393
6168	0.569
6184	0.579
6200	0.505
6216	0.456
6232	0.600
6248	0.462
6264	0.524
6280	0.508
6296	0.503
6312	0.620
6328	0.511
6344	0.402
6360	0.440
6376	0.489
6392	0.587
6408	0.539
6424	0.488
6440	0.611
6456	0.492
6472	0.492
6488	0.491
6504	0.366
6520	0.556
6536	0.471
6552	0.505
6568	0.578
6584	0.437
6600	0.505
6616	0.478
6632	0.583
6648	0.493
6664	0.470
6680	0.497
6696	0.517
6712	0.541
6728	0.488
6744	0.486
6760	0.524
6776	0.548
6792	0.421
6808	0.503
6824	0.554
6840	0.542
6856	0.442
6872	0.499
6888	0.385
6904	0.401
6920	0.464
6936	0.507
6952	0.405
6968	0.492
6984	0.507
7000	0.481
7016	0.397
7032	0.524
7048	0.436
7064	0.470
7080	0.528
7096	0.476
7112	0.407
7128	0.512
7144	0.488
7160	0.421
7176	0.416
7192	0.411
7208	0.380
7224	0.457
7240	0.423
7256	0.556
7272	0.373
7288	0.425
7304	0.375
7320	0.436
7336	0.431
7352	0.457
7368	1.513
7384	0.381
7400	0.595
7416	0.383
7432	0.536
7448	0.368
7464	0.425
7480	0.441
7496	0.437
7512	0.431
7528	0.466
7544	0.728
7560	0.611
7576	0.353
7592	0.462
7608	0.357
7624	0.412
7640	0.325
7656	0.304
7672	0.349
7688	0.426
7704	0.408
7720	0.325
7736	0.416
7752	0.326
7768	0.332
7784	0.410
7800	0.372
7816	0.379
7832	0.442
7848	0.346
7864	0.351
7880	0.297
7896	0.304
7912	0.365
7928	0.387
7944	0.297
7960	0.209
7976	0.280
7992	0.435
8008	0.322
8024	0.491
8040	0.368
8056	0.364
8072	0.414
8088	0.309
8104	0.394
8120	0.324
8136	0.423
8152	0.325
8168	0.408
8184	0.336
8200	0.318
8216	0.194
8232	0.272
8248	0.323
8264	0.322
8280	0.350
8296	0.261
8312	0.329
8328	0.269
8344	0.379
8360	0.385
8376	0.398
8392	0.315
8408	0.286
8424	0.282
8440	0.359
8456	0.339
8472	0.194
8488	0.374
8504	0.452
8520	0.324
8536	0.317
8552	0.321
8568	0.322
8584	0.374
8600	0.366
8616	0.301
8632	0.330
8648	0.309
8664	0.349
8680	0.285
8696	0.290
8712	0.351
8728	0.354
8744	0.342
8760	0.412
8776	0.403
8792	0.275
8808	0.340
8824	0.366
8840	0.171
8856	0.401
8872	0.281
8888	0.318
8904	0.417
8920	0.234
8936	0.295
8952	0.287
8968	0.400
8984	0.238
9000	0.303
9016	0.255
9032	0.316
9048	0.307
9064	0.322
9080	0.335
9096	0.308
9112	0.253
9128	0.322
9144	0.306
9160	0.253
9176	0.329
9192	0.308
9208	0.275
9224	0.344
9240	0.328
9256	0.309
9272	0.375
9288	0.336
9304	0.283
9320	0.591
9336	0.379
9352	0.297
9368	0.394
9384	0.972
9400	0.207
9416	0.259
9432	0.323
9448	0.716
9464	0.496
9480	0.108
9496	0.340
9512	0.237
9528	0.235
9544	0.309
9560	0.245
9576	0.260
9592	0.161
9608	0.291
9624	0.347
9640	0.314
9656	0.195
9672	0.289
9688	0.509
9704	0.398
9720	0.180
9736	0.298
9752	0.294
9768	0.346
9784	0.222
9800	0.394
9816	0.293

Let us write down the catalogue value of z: 0.123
